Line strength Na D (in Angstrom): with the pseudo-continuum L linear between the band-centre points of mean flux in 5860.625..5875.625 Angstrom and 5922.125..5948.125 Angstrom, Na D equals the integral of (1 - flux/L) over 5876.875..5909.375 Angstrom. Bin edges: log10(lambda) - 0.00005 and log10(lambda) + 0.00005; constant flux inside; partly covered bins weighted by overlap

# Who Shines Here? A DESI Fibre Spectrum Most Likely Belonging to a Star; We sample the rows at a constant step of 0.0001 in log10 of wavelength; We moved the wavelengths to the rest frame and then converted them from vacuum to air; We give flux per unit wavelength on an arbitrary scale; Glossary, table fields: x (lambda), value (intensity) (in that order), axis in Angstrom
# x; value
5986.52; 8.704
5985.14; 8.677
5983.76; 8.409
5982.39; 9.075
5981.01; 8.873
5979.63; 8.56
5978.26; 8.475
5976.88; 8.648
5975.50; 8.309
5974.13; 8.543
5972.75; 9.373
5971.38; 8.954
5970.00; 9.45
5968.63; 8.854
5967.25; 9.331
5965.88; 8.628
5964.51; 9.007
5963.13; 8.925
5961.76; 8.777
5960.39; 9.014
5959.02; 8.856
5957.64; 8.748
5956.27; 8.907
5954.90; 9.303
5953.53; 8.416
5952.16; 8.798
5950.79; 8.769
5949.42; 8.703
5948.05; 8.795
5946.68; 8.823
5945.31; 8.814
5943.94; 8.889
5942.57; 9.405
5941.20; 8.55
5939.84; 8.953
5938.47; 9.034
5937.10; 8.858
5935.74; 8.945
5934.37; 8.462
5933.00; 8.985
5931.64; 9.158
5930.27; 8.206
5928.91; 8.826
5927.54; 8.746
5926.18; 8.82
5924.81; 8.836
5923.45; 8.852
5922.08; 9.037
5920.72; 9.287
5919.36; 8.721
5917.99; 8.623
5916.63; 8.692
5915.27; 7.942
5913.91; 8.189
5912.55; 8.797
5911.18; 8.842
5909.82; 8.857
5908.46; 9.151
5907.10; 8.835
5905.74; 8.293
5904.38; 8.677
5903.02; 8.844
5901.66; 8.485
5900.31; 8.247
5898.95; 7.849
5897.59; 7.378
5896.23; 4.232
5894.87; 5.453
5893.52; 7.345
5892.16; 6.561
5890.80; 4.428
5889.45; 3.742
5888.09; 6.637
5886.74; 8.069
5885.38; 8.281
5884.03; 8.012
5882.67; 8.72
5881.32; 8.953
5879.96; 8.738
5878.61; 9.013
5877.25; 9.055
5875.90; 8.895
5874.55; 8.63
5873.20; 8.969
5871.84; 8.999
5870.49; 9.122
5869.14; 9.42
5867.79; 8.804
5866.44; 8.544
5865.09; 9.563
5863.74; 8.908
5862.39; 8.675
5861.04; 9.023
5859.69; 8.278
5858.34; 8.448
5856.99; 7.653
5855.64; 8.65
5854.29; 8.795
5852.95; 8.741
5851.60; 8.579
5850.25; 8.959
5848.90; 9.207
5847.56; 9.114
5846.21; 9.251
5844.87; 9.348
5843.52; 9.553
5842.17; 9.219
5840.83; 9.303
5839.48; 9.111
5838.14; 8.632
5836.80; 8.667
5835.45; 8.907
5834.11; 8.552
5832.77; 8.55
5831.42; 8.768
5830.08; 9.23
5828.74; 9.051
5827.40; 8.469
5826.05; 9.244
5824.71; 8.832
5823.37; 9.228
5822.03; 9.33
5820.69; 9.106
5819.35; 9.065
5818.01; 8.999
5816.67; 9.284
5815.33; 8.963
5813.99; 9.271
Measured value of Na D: 4.74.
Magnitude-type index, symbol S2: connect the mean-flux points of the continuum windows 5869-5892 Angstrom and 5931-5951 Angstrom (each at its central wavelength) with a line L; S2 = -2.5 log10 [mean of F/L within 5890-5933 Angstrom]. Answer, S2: 0.04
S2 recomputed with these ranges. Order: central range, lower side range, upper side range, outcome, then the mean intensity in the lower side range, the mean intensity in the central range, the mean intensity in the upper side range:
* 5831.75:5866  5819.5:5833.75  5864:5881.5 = 0.014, 8.97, 8.86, 8.98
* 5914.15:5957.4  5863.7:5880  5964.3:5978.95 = 0.013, 8.99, 8.81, 8.87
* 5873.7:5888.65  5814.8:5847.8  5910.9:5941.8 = 0.051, 9.03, 8.48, 8.75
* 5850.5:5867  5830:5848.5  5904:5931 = 0.034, 9.01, 8.66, 8.71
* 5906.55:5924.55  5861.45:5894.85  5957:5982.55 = -0.042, 8.12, 8.76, 8.86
